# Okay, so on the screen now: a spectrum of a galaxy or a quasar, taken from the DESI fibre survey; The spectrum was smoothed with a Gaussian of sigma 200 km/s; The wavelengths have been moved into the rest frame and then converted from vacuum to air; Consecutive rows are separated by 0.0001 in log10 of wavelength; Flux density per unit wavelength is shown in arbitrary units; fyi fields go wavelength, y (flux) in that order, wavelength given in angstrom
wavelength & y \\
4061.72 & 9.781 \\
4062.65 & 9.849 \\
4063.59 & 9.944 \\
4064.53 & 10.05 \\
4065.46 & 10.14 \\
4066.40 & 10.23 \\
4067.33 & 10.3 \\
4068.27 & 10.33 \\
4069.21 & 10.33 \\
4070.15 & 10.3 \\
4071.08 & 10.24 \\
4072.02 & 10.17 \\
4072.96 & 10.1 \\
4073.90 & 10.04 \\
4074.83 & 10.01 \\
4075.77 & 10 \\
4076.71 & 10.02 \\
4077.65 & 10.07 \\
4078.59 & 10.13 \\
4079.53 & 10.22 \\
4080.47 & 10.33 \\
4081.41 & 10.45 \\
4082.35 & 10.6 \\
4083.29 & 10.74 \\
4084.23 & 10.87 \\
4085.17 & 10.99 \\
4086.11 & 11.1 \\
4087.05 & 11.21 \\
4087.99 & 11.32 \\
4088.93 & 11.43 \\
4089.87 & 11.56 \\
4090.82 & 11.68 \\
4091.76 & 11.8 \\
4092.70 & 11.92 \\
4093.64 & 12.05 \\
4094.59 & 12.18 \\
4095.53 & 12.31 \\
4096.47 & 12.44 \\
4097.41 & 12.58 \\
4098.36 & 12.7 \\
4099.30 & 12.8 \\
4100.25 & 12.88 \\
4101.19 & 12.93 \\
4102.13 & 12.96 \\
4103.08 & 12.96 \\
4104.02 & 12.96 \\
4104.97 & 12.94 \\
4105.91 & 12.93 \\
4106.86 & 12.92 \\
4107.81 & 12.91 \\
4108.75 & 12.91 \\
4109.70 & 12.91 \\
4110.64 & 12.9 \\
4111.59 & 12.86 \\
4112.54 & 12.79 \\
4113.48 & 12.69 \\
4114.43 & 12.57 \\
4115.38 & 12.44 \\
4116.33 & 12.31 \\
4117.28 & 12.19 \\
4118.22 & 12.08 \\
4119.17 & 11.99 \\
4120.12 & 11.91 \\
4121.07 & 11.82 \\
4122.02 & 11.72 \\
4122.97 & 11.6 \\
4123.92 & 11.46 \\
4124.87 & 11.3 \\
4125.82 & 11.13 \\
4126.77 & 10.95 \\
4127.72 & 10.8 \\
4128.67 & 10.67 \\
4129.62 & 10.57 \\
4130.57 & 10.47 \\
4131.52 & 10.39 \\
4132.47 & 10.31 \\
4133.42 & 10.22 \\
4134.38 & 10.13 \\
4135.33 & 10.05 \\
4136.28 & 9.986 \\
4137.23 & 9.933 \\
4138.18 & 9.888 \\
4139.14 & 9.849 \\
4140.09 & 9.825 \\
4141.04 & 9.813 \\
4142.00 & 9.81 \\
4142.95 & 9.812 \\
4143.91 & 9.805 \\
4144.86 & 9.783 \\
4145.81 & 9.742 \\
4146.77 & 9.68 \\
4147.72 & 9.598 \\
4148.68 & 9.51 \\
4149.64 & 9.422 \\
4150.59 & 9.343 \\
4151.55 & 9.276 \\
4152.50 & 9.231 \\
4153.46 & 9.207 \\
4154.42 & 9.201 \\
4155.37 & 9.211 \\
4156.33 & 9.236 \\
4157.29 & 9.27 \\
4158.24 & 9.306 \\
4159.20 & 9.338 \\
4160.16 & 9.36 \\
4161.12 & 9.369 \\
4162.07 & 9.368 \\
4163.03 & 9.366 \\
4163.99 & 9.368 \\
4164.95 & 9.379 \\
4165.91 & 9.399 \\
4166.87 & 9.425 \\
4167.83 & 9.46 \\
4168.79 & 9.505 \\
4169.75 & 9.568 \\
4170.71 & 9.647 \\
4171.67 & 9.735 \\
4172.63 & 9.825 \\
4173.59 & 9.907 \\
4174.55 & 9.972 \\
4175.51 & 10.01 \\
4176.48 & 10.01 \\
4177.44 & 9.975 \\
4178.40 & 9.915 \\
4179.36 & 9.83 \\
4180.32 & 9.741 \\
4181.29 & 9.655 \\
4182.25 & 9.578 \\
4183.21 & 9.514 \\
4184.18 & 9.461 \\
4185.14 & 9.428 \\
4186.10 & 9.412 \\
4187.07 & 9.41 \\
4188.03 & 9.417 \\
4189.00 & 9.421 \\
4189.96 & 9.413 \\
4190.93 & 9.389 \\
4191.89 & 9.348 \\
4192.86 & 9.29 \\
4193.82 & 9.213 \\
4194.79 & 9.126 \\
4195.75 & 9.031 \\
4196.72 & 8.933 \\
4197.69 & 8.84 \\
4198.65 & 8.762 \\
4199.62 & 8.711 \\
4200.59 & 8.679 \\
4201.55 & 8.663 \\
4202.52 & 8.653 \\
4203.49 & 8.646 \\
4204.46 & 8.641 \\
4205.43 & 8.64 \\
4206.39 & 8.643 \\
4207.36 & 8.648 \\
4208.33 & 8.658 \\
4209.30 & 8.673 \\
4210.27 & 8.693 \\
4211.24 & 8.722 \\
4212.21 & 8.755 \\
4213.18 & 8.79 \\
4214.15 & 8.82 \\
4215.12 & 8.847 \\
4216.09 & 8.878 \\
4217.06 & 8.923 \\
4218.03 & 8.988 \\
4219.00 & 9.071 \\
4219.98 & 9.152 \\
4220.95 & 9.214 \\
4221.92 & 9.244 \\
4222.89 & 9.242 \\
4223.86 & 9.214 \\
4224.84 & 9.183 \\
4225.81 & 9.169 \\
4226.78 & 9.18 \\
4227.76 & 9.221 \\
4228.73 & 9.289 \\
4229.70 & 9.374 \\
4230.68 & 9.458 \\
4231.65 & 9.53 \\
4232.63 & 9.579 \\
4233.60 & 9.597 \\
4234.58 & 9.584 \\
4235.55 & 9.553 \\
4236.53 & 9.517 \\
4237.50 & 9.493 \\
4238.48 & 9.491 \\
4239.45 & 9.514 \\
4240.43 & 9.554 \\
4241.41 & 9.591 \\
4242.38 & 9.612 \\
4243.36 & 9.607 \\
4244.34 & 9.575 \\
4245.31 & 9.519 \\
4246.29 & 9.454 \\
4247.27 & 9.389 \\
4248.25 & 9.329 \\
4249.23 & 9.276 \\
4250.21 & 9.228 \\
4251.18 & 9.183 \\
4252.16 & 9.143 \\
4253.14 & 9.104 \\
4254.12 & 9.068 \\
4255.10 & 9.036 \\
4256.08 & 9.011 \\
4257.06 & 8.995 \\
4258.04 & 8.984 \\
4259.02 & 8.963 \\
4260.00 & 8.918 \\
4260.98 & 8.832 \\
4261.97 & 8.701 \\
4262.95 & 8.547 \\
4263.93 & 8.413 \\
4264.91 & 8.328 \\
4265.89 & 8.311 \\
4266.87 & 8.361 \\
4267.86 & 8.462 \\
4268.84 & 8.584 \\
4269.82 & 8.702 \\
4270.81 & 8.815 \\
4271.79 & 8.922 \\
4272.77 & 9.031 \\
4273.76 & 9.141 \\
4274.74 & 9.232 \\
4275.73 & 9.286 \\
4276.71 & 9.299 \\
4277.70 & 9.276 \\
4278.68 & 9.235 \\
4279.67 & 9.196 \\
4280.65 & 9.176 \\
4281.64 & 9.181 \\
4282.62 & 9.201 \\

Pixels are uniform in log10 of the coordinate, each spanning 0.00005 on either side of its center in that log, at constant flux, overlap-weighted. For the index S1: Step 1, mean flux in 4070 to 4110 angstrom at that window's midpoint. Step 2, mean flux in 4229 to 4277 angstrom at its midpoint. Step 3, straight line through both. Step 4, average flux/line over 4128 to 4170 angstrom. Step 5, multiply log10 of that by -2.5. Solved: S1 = 0.108 mag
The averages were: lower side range 11.6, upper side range 9.15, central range 9.67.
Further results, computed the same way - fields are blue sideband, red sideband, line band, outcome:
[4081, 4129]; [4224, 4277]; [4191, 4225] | 0.125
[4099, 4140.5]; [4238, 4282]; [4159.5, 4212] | 0.130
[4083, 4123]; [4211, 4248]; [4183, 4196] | 0.097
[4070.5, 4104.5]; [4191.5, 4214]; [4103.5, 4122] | -0.164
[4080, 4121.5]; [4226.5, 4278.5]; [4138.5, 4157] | 0.175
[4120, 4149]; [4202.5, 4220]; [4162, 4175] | 0.011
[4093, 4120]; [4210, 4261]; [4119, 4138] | 0.116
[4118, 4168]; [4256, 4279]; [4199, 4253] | 0.011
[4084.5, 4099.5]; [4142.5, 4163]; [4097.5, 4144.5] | -0.082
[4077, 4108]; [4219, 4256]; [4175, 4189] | 0.069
